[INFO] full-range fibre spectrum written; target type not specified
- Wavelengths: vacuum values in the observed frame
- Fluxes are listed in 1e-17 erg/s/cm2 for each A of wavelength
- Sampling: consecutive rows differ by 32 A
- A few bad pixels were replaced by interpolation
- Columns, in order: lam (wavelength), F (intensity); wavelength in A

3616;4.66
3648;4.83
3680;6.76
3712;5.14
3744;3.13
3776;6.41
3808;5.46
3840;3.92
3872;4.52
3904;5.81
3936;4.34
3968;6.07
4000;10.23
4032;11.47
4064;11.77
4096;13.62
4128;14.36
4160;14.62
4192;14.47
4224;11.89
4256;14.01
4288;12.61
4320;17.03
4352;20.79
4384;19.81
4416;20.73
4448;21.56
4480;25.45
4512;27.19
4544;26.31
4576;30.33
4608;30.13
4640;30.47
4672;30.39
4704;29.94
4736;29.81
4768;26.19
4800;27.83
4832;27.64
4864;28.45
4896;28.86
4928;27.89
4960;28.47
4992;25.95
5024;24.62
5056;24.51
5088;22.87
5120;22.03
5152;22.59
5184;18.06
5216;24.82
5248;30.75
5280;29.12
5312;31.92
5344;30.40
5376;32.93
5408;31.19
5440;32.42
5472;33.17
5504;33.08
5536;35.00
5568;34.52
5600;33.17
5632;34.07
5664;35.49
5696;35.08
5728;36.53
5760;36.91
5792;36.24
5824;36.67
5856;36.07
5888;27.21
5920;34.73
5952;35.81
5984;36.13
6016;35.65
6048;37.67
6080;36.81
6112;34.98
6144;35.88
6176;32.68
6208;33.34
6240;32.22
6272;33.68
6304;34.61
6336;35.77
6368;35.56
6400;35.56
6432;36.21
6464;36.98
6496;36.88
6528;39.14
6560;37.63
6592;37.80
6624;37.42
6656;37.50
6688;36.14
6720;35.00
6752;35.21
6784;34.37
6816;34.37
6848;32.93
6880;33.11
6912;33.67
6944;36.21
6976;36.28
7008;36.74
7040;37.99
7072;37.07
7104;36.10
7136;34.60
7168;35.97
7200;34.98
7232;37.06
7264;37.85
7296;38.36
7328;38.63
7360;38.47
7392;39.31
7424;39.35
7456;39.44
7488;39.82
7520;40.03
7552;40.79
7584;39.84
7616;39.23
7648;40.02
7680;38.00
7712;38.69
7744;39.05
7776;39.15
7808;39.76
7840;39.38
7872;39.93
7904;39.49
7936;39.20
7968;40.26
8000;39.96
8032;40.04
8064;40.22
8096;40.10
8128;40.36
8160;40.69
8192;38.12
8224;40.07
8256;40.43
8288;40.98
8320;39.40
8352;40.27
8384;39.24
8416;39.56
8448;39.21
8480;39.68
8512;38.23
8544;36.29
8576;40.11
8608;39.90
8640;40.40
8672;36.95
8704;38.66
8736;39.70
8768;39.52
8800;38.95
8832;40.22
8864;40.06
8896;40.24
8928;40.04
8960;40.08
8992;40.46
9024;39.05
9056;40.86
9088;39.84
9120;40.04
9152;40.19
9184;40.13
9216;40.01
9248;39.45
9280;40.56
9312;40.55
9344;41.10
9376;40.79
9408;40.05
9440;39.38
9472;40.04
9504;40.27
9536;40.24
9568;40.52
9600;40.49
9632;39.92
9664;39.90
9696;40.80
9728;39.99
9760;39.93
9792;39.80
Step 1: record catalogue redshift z 0.00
